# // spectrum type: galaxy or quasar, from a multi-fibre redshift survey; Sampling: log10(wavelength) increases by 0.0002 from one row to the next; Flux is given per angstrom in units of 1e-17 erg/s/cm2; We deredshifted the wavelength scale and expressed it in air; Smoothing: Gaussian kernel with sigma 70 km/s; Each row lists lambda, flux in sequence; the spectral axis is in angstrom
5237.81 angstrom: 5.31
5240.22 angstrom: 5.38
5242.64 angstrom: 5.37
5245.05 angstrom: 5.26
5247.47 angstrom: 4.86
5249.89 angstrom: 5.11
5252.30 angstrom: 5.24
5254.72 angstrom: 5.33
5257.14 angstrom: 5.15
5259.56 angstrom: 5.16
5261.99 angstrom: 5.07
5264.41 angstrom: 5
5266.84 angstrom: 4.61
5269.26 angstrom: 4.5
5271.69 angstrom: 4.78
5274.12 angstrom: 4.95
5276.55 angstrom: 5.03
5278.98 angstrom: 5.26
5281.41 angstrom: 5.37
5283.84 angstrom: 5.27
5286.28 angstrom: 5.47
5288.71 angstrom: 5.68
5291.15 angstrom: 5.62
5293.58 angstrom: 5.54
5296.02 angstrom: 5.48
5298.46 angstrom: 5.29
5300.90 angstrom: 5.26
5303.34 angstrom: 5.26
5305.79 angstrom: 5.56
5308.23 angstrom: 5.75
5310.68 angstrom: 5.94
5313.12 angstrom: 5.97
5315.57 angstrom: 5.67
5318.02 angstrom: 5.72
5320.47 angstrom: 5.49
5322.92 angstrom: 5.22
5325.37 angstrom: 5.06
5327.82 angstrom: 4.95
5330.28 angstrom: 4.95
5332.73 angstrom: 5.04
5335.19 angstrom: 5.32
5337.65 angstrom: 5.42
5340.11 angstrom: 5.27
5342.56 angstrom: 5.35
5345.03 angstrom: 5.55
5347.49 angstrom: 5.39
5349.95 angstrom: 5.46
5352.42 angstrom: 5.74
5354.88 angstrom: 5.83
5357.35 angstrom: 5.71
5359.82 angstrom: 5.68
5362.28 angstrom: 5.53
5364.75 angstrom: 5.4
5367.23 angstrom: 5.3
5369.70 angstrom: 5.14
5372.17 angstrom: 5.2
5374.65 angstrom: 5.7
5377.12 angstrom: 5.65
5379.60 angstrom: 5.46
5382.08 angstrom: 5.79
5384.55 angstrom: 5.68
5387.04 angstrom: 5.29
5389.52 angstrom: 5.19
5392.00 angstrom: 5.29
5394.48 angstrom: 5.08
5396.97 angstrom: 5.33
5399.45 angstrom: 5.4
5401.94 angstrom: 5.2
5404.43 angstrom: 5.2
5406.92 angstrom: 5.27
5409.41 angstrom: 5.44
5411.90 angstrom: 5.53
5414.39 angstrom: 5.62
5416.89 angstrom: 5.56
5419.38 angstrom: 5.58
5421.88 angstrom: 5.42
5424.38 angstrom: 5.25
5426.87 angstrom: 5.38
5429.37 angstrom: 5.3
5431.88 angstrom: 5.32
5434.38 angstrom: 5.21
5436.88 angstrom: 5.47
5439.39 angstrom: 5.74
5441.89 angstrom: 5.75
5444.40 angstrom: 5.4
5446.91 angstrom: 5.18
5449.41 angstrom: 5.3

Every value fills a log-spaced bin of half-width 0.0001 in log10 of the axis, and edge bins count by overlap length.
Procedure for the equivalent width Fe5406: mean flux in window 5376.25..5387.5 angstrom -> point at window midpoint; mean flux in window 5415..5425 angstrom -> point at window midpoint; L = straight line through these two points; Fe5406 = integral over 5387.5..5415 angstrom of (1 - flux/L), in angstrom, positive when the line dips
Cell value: 1.1 angstrom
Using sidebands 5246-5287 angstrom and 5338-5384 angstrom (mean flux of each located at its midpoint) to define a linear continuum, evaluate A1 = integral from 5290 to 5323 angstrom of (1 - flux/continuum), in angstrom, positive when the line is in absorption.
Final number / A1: -2.0 angstrom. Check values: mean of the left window 5.06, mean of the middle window 5.57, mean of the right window 5.51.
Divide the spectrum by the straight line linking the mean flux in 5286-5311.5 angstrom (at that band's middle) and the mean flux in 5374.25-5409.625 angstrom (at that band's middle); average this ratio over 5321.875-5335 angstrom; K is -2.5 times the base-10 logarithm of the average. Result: 0.087 mag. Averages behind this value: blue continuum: 5.53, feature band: 5.06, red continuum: 5.39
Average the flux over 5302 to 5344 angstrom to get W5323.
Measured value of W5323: 5.41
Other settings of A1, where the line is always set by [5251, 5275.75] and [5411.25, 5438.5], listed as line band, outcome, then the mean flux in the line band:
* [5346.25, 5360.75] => -1.1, 5.63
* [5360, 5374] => -0.2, 5.36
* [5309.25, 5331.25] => -1.3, 5.45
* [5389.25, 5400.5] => 0.2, 5.26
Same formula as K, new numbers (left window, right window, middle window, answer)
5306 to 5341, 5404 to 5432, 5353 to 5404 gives -0.01 mag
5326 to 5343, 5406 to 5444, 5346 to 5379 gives -0.05 mag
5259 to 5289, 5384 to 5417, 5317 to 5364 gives -0.04 mag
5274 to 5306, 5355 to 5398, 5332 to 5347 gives 0.02 mag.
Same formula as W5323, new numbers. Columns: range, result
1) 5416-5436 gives 5.38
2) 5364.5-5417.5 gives 5.39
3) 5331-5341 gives 5.25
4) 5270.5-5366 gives 5.42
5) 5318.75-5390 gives 5.41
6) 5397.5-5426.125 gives 5.41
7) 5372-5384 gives 5.6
